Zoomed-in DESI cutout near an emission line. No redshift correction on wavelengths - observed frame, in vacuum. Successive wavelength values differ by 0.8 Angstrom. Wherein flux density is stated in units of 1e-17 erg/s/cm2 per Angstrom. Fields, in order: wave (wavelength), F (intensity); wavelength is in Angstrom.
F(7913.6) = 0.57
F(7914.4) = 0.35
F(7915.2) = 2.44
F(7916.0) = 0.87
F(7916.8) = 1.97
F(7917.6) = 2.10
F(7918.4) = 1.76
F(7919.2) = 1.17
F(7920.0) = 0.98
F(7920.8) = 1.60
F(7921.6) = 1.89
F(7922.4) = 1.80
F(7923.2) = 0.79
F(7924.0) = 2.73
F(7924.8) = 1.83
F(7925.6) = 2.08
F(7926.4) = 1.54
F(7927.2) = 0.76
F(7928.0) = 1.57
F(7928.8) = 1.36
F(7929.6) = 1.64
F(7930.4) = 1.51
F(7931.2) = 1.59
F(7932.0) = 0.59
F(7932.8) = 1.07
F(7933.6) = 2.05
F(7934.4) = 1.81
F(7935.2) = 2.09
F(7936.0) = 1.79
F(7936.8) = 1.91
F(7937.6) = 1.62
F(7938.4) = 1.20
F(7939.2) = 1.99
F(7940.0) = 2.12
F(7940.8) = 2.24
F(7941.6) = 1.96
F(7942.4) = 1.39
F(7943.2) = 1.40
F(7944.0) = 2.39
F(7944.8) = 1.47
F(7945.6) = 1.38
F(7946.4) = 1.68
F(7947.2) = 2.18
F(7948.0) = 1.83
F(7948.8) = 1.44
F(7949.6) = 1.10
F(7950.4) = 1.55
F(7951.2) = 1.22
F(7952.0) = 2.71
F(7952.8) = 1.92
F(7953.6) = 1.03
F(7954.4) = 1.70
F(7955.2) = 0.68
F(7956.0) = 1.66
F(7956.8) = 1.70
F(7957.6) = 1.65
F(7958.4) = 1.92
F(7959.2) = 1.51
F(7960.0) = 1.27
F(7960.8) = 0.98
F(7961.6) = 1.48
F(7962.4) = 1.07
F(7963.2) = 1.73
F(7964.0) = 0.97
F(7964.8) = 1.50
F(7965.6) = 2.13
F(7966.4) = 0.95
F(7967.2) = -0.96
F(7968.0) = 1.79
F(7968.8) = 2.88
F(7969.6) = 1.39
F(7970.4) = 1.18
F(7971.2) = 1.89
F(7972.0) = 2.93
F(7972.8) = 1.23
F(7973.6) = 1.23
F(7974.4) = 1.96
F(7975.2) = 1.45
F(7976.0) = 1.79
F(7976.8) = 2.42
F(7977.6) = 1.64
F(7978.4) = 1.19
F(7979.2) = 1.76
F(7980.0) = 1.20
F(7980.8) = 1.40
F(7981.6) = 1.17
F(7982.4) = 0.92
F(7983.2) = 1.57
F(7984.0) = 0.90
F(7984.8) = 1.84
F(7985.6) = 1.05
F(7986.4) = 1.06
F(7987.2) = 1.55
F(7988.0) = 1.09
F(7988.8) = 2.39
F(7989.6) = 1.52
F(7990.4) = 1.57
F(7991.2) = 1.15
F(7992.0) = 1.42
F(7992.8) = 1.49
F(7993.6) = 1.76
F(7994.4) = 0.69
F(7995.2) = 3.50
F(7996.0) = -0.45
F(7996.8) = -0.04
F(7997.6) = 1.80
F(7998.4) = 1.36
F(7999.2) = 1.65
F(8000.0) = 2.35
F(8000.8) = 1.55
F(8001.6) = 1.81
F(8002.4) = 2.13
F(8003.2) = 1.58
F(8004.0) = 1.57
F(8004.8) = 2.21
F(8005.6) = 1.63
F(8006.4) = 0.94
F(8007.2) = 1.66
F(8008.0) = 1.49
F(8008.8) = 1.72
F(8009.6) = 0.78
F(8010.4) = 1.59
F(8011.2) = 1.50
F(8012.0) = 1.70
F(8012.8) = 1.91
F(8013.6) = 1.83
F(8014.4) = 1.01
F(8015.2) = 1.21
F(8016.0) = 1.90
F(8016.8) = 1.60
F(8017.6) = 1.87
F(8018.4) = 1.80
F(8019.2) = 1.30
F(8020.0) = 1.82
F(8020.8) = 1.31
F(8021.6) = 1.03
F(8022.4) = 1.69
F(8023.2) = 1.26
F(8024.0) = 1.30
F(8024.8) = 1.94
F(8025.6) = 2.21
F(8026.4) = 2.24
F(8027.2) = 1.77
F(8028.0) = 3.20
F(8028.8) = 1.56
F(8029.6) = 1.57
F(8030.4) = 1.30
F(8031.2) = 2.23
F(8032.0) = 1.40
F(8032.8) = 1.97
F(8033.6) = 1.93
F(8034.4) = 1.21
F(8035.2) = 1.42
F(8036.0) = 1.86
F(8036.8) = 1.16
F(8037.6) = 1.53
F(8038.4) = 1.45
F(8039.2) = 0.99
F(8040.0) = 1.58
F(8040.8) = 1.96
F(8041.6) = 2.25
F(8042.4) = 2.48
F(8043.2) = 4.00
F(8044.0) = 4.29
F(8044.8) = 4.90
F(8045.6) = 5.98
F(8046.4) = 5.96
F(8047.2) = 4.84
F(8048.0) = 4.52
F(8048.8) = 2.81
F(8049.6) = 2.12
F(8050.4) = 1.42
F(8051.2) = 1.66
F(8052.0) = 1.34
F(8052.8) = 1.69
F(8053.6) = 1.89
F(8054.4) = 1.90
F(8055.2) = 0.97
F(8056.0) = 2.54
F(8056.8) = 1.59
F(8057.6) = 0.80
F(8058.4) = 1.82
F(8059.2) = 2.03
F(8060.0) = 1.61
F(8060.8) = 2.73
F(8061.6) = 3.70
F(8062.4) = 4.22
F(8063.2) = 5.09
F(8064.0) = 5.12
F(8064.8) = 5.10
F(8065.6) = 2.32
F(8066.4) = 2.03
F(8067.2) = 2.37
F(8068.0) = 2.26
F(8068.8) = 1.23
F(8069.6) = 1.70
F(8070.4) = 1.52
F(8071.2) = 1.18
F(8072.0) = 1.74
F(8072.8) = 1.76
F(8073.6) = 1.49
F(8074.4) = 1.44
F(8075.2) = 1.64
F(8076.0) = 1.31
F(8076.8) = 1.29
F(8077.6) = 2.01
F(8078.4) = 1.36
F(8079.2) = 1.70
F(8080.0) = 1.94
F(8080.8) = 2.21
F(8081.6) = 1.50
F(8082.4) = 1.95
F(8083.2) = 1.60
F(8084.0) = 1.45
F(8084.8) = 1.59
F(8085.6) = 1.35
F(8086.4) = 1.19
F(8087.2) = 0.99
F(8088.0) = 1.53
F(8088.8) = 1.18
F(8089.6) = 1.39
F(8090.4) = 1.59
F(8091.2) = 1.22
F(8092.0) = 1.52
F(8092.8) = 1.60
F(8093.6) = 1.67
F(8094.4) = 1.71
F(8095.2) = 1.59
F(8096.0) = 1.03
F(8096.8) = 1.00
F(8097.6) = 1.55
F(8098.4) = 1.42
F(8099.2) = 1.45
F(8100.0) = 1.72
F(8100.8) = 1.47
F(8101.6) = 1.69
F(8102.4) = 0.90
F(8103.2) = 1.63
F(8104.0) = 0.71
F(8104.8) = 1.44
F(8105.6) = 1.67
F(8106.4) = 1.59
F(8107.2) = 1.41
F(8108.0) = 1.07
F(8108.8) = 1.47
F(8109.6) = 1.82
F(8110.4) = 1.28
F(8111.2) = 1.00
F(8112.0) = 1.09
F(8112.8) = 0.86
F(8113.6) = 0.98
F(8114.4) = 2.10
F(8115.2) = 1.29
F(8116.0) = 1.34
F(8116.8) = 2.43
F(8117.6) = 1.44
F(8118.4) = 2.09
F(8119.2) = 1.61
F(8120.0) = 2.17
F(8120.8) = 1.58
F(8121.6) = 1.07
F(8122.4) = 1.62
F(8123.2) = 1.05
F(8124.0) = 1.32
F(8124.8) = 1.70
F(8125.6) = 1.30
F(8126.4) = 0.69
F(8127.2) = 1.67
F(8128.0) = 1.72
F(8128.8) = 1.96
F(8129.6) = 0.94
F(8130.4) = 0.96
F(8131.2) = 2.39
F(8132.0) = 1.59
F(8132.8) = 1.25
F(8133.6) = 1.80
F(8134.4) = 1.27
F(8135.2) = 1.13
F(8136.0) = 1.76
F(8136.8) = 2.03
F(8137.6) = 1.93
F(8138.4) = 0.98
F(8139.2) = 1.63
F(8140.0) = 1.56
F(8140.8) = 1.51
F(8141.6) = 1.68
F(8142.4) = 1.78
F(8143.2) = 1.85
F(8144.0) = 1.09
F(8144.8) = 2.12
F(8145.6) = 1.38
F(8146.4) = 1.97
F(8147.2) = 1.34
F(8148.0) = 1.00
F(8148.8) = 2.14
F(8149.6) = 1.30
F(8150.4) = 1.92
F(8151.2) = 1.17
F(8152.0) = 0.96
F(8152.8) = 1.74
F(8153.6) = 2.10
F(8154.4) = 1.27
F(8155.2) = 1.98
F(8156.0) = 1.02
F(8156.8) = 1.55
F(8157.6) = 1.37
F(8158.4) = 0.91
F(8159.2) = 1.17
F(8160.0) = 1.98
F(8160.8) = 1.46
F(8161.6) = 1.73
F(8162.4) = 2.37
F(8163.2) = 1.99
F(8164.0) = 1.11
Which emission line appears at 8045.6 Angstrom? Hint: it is [S II] 6716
